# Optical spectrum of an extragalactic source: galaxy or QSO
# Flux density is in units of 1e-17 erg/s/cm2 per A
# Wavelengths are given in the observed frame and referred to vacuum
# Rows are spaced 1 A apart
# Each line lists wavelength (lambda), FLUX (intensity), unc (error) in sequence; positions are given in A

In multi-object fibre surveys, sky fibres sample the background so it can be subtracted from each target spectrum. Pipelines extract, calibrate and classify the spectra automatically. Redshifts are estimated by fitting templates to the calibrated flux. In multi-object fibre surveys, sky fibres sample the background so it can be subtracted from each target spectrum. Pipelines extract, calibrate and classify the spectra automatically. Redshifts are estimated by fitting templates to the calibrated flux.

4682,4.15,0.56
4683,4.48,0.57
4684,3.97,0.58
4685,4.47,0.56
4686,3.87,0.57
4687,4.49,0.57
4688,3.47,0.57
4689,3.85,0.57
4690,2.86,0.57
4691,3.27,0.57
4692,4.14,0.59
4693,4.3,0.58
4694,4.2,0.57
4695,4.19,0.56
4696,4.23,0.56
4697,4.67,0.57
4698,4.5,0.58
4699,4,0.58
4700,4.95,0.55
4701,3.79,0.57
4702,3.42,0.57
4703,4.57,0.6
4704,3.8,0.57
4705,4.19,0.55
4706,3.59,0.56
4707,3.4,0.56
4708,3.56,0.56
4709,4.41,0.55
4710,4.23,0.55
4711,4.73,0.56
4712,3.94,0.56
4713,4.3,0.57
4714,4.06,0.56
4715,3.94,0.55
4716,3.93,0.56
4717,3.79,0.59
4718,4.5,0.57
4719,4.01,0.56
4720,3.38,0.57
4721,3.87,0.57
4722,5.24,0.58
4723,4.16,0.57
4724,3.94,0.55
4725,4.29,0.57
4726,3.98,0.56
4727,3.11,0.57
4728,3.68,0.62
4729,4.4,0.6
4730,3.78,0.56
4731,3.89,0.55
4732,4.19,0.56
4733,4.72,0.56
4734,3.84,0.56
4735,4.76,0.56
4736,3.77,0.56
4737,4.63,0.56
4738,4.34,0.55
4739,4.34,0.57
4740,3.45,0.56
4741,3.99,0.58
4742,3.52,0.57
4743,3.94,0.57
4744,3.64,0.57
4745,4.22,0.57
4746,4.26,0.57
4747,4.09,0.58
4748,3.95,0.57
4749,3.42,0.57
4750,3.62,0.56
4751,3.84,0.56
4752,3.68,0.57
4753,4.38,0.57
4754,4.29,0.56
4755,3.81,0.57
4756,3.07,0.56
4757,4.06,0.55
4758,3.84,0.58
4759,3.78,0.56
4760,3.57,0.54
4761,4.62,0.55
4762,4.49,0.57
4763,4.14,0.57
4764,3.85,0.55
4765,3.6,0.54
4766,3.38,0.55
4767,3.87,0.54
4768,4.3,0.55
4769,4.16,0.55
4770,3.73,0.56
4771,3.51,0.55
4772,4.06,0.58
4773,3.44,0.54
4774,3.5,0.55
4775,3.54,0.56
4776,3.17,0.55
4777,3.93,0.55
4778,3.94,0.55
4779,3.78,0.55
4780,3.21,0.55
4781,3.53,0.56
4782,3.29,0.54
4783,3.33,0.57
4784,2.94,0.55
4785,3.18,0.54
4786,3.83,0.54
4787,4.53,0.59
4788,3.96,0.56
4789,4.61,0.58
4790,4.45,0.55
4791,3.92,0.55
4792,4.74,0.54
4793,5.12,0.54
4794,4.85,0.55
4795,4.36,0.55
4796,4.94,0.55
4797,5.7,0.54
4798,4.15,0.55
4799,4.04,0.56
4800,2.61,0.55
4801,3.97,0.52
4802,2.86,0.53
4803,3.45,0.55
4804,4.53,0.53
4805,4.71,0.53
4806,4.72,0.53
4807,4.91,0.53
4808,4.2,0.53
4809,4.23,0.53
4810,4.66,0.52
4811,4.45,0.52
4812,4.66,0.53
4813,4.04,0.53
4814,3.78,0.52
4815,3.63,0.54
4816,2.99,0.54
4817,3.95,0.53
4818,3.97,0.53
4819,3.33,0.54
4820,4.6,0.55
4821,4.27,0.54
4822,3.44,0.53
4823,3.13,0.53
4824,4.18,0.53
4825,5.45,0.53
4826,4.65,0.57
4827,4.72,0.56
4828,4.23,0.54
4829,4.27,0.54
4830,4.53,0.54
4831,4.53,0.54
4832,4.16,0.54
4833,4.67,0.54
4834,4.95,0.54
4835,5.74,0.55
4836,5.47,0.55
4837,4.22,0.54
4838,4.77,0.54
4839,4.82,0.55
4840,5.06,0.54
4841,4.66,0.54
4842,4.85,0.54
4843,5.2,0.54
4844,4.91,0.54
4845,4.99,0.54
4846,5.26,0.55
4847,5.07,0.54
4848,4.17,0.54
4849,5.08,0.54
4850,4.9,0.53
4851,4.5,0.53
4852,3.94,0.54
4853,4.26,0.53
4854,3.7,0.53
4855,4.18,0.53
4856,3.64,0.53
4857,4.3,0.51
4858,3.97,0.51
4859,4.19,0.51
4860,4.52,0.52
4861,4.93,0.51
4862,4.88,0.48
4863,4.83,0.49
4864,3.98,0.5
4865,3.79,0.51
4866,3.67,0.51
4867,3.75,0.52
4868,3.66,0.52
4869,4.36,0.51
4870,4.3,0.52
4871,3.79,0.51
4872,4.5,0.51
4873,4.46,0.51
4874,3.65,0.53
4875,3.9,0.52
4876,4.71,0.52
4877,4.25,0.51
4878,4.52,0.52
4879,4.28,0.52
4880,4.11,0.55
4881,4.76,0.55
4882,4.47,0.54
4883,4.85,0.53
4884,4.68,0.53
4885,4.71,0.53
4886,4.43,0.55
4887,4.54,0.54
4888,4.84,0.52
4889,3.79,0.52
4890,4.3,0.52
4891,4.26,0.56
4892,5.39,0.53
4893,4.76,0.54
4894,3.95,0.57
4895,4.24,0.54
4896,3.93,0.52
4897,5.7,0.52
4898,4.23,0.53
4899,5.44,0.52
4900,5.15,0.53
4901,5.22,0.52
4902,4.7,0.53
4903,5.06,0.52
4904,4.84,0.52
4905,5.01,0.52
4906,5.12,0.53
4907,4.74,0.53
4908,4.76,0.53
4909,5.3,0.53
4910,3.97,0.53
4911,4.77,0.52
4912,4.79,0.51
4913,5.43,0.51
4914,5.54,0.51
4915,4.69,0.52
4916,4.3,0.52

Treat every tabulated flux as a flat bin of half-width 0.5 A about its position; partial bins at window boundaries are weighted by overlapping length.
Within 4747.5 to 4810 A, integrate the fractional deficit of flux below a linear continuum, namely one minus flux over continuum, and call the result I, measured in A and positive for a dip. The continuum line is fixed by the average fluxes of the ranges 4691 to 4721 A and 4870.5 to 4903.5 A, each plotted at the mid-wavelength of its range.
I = 4.4 A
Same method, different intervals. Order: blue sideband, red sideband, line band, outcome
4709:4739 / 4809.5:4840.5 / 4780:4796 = 0.9 A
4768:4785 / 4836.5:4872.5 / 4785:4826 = -3.2 A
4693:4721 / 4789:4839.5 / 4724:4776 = 3.3 A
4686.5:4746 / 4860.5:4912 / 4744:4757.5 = 0.8 A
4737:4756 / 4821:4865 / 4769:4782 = 1.6 A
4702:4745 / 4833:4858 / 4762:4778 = 1.9 A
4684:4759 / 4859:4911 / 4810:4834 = 0.7 A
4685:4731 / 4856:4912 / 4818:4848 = -1.7 A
